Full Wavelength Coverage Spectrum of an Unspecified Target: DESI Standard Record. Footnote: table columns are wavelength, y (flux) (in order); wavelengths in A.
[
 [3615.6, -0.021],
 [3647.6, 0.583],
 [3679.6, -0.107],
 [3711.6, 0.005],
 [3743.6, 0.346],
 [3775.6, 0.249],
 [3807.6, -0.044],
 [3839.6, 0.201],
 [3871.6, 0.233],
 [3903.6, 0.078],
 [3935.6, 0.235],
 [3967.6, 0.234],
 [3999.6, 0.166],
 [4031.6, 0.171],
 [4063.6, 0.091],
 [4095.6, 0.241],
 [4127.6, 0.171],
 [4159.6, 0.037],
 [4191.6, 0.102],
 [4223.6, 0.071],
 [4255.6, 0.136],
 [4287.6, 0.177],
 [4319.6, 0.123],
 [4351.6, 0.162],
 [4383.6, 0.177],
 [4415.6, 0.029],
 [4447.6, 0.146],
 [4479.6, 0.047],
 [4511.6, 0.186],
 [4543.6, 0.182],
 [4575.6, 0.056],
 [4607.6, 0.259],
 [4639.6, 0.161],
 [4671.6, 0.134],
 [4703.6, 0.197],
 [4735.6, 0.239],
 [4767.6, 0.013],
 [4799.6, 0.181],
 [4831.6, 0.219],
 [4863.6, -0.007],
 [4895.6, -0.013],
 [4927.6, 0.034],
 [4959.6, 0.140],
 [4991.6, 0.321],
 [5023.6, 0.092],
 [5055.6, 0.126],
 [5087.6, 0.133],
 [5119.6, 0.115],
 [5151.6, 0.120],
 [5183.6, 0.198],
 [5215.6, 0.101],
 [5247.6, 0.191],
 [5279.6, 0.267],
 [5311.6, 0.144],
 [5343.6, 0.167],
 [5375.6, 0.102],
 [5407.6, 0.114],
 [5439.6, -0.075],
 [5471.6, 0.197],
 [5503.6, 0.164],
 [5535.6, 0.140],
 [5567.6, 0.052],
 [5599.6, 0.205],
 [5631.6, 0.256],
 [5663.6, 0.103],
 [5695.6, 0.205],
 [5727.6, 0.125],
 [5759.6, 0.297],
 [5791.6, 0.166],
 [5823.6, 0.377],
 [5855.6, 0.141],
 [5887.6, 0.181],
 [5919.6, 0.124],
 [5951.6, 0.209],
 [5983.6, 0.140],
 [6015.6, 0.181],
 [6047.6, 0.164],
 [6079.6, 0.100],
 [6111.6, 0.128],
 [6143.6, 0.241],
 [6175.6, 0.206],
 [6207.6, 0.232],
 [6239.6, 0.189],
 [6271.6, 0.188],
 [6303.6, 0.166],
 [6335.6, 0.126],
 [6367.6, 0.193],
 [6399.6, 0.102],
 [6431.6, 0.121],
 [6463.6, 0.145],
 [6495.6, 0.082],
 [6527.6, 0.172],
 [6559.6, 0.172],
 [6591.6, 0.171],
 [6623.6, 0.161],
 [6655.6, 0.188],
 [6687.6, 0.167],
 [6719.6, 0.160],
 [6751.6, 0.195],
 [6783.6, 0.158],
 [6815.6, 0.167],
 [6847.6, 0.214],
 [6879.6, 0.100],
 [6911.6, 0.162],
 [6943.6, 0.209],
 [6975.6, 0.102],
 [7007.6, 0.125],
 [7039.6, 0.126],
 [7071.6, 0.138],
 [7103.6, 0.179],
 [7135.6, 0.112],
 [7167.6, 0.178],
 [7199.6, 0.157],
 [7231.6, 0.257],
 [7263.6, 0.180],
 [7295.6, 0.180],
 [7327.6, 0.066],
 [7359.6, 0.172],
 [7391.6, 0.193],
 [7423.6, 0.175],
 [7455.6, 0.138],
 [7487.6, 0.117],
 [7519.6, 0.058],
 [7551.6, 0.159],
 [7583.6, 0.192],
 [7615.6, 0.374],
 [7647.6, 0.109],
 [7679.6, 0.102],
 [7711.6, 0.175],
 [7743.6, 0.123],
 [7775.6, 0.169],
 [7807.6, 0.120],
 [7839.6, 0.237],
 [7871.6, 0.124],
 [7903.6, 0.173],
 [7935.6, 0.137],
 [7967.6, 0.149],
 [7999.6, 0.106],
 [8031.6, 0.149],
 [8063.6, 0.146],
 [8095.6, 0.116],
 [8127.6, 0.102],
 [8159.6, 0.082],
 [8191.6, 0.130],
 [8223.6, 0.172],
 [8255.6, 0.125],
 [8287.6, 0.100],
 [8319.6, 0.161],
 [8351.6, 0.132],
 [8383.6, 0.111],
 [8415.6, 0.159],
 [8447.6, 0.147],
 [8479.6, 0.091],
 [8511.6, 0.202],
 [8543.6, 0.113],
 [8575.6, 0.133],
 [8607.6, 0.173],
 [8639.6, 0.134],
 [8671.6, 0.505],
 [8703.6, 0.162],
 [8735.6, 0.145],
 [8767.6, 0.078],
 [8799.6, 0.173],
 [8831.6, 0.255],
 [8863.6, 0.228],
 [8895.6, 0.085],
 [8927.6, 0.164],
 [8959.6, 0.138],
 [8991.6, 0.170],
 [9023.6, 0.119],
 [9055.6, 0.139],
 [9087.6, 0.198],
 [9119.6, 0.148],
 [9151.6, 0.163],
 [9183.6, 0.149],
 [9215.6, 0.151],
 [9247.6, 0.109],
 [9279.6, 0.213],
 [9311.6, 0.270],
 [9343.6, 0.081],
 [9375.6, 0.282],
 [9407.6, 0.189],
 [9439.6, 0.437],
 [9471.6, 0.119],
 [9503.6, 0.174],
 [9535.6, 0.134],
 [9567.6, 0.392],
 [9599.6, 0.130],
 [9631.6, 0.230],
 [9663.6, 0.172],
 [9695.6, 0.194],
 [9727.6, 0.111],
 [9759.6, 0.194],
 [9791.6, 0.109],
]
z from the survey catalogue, 1.33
